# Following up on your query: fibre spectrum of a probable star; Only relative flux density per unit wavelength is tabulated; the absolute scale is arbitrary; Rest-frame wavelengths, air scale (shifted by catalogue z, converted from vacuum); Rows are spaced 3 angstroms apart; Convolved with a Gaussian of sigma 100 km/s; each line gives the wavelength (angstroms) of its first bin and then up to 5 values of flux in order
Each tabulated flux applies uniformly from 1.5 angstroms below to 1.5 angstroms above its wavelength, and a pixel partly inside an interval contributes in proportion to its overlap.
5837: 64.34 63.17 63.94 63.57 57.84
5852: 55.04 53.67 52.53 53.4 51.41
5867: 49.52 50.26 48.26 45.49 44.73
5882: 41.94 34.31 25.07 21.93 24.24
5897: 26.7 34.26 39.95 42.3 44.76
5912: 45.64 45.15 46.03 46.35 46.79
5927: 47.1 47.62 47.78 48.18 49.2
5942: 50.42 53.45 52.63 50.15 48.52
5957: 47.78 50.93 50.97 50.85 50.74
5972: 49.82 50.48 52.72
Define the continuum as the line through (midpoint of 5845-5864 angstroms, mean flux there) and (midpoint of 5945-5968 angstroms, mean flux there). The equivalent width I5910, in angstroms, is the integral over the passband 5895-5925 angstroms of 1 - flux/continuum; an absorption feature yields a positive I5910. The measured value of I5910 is 6.4 angstroms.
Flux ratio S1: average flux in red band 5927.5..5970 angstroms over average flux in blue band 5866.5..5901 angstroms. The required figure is 1.35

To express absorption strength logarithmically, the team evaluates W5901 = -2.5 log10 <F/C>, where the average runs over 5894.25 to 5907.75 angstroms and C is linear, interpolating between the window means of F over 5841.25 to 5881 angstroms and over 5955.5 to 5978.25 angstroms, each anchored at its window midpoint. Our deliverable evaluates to 0.433 mag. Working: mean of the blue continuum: 53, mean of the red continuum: 50.4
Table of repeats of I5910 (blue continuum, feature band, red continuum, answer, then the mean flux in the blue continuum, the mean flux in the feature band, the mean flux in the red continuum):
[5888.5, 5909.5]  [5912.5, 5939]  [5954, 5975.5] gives -4.92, 32.5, 47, 50.1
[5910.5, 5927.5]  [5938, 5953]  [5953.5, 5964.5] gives -0.83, 46.1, 51.1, 49.6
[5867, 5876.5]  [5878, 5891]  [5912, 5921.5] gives 3.61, 48.5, 34.5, 45.8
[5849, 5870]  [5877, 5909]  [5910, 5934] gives 9.81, 52.8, 34.3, 46.5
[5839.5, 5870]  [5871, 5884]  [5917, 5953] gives 2.18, 55.9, 44.9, 48.8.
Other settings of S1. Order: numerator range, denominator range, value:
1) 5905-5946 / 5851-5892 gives 1.05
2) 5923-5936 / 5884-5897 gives 1.82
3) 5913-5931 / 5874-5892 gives 1.28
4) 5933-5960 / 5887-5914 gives 1.46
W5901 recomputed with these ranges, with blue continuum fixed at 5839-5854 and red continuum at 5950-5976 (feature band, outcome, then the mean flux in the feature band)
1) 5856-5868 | 0.14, 51.9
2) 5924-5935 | 0.12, 47.4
